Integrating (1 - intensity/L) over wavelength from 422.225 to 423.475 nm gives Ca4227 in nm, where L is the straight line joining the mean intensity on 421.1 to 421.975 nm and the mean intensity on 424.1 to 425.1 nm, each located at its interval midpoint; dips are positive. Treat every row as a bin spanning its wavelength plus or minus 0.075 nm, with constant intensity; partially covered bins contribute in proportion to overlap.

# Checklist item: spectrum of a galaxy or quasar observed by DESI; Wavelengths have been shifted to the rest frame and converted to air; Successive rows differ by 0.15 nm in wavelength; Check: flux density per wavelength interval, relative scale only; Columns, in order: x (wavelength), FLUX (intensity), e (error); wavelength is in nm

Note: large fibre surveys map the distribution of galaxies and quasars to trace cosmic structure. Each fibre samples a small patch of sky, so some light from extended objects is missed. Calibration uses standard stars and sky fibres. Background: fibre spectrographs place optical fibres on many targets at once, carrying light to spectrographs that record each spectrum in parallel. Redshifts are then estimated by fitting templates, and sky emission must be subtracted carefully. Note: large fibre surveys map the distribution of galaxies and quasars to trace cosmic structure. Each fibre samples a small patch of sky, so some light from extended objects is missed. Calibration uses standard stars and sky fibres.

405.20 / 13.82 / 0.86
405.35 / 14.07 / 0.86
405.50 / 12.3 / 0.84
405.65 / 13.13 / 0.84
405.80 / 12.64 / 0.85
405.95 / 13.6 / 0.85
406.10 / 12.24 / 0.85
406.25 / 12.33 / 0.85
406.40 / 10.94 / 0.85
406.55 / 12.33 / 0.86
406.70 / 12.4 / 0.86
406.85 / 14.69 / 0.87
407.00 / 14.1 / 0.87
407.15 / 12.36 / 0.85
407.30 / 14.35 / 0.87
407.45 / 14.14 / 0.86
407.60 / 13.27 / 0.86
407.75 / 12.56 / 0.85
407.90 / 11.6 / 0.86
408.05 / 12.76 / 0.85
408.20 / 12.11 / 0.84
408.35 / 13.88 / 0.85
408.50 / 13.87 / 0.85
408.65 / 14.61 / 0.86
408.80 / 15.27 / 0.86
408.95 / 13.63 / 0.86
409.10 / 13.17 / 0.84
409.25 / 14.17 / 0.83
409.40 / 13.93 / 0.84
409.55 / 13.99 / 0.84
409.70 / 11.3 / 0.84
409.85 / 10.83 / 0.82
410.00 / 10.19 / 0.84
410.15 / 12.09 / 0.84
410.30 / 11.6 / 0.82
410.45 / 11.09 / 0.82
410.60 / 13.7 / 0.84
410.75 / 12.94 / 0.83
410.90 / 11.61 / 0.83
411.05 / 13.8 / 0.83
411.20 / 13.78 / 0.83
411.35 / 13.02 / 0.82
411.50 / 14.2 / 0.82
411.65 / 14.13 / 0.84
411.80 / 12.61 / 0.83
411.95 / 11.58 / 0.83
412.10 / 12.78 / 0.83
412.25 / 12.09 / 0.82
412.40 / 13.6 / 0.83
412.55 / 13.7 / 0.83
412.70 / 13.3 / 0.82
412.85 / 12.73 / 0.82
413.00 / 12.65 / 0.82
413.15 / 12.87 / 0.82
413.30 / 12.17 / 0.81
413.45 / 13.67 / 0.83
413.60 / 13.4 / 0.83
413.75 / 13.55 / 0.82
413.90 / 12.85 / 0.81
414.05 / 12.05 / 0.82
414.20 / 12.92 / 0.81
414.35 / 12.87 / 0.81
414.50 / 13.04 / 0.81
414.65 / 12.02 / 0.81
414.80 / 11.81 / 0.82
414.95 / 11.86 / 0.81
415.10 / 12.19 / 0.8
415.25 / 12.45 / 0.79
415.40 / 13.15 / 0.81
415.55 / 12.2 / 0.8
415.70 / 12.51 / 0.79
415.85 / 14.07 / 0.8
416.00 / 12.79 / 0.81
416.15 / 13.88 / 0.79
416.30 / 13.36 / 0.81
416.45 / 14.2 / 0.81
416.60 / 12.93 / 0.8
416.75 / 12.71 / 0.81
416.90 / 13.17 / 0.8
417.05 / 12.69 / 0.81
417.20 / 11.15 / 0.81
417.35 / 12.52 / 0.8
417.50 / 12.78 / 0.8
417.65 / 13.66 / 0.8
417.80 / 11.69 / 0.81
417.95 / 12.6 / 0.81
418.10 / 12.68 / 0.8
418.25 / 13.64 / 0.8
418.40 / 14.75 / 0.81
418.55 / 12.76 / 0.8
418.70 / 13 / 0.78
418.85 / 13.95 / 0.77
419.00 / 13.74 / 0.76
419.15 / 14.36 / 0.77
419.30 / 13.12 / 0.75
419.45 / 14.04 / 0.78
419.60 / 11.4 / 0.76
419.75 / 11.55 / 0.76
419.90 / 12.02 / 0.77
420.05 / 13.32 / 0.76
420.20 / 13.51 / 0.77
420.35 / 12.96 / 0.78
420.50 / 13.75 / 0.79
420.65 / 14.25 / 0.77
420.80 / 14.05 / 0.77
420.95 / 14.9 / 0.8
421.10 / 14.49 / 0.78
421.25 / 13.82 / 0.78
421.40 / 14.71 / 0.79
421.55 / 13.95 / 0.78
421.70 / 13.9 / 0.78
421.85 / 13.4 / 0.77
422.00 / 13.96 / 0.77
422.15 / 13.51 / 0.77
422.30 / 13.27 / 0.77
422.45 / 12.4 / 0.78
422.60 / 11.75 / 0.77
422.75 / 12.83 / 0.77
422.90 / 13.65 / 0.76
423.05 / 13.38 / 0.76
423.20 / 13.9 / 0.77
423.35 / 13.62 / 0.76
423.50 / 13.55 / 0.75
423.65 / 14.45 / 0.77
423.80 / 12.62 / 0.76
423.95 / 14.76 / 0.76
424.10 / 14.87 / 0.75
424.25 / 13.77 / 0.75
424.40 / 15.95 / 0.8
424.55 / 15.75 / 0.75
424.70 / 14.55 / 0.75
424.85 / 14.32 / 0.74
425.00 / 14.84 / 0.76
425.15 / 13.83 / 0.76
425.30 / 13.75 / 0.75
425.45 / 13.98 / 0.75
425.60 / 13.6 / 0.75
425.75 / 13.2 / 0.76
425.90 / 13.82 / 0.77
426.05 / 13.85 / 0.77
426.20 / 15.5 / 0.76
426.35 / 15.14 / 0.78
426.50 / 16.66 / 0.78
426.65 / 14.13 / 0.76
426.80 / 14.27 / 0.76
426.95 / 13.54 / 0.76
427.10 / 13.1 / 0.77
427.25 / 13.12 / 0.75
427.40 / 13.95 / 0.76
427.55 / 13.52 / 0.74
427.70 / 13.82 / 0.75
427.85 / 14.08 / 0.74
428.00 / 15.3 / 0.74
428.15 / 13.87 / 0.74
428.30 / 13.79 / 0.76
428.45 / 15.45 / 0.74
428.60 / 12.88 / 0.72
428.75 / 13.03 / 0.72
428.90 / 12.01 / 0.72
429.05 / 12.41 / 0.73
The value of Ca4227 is 0.11 nm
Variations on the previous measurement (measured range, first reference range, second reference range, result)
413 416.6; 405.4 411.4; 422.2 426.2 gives 0.12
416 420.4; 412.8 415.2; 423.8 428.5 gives 0.06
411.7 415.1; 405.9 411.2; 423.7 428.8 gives 0.14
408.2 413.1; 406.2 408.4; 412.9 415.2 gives -0.07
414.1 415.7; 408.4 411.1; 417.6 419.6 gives 0.08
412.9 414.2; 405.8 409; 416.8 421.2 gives 0.03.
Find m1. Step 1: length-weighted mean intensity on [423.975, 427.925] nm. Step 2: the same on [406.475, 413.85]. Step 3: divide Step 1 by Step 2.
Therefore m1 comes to 1.10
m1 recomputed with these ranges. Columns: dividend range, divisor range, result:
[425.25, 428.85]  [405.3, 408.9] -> 1.07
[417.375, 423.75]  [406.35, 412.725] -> 1.03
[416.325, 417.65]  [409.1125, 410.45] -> 1.05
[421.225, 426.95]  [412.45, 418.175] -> 1.09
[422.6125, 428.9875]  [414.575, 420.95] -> 1.08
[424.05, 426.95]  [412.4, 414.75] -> 1.12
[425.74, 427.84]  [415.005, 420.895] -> 1.08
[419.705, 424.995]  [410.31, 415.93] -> 1.07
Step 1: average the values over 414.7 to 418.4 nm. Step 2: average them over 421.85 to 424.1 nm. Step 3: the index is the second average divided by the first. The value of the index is 1.05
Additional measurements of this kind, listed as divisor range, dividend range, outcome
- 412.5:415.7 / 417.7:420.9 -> 1.04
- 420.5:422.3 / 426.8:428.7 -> 0.99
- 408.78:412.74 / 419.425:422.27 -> 1.05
